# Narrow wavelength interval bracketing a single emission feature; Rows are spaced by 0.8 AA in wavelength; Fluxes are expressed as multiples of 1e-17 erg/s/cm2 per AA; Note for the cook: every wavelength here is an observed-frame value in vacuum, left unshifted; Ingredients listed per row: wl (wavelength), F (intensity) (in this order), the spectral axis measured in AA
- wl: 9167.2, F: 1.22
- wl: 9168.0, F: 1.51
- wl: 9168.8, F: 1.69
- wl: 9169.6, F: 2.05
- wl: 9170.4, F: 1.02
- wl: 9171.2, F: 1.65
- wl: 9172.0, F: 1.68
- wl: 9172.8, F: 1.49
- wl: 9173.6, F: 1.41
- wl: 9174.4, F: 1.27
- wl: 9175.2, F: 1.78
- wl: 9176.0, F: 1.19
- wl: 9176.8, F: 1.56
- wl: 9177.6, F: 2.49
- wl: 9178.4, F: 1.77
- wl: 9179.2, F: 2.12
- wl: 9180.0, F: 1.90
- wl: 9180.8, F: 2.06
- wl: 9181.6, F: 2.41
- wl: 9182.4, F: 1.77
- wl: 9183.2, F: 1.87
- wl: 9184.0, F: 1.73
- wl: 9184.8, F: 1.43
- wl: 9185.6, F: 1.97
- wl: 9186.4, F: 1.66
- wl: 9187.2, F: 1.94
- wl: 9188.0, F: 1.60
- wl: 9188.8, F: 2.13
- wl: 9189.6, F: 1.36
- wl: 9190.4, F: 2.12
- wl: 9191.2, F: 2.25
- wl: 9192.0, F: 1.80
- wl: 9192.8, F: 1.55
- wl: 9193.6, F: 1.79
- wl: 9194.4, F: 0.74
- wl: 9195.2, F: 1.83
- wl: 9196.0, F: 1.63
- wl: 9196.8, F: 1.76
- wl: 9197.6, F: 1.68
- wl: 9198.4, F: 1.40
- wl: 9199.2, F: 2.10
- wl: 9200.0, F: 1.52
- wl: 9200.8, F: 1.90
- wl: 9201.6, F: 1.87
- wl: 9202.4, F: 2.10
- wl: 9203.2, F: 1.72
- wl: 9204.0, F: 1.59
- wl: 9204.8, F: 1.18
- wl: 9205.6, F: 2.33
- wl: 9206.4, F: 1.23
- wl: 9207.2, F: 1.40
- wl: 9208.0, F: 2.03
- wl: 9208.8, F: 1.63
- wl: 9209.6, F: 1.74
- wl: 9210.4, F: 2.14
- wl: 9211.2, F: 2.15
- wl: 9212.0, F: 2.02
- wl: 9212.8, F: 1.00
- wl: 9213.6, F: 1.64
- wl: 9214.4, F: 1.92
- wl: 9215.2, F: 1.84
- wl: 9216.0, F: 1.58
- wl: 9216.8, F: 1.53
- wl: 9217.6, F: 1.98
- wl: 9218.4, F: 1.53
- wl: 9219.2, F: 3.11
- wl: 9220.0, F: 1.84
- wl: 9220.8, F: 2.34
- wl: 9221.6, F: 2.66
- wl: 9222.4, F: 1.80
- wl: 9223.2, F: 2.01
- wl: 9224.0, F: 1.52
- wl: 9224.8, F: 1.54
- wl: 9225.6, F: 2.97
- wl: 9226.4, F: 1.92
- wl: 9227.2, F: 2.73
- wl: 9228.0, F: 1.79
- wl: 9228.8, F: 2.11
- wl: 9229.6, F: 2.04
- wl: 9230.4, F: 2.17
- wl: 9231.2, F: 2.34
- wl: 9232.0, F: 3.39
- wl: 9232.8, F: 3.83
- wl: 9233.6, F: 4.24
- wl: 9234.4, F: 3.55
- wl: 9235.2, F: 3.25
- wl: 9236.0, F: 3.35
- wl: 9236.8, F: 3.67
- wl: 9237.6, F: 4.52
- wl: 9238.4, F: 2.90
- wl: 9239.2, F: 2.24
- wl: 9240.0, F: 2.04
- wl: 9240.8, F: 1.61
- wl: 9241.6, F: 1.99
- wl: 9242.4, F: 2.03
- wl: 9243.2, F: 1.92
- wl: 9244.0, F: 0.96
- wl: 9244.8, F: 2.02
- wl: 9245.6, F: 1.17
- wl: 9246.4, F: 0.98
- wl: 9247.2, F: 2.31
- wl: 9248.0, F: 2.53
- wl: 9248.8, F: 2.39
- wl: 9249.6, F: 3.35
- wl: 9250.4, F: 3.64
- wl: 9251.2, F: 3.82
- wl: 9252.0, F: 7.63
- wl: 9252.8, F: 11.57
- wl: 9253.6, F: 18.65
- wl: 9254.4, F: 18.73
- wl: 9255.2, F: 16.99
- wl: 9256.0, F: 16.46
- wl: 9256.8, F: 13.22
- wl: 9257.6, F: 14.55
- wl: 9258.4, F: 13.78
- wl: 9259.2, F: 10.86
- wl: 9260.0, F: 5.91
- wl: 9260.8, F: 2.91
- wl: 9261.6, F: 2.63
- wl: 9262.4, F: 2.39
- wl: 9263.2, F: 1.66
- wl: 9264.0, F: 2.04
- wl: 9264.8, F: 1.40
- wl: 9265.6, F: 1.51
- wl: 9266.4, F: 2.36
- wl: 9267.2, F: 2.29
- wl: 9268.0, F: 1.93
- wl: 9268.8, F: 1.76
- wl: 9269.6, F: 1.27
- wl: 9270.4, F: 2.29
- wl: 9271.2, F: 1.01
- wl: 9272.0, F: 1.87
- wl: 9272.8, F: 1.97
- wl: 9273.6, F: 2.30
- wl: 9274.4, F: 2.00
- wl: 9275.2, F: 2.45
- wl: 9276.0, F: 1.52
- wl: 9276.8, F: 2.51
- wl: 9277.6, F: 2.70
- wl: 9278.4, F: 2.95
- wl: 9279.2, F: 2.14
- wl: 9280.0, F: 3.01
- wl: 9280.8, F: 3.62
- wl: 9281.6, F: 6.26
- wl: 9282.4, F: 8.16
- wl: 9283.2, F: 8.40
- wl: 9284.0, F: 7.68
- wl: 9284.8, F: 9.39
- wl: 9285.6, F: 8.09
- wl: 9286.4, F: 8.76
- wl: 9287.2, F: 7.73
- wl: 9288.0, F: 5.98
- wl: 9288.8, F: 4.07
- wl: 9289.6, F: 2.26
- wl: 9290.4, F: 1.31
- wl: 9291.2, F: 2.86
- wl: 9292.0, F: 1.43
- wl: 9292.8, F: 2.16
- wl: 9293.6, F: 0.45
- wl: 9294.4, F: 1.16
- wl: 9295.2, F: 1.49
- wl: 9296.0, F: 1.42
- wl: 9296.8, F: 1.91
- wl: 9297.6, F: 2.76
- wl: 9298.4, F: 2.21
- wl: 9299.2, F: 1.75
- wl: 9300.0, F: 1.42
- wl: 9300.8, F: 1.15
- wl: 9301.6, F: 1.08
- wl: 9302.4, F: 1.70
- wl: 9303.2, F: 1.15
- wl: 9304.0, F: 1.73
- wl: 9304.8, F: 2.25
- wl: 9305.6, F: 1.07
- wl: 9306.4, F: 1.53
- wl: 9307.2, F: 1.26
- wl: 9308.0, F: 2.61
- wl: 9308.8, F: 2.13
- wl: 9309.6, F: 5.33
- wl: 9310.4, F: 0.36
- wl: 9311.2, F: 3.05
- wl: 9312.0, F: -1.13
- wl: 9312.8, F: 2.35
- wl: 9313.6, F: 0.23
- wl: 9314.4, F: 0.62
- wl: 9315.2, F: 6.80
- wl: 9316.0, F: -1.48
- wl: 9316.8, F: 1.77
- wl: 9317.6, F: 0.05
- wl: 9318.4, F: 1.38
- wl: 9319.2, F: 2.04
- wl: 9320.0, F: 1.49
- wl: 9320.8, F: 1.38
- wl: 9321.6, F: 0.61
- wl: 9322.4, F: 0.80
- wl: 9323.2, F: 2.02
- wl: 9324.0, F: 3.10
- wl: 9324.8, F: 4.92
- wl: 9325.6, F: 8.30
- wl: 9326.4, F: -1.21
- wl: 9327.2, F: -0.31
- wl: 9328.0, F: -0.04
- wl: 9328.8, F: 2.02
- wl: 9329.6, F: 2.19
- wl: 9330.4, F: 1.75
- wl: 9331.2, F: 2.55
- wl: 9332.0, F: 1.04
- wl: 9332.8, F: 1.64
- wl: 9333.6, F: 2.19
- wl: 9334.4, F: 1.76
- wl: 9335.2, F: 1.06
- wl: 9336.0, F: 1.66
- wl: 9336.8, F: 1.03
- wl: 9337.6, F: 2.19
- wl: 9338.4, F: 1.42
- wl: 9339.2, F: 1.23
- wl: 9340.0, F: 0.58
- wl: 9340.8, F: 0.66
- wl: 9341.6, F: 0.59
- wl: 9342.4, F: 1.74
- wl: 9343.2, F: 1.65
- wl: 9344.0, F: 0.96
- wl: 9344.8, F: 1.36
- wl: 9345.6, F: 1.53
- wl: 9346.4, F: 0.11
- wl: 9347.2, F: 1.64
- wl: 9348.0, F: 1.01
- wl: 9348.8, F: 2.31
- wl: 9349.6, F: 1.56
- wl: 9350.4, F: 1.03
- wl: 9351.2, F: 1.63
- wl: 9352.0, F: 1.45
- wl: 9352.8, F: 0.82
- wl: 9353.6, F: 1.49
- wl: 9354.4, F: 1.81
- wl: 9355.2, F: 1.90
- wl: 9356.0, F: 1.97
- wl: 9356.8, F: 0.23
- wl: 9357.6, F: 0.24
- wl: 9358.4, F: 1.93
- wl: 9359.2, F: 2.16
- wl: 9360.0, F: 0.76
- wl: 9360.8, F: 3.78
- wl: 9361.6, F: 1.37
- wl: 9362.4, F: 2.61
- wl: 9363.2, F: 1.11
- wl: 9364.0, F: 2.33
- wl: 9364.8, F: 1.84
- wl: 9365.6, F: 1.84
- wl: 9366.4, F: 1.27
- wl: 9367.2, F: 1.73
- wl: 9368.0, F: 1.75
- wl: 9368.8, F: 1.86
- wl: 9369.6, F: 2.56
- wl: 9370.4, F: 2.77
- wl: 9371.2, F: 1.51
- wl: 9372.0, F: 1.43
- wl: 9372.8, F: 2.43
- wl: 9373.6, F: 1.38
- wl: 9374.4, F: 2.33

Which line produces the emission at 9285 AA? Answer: [N II]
